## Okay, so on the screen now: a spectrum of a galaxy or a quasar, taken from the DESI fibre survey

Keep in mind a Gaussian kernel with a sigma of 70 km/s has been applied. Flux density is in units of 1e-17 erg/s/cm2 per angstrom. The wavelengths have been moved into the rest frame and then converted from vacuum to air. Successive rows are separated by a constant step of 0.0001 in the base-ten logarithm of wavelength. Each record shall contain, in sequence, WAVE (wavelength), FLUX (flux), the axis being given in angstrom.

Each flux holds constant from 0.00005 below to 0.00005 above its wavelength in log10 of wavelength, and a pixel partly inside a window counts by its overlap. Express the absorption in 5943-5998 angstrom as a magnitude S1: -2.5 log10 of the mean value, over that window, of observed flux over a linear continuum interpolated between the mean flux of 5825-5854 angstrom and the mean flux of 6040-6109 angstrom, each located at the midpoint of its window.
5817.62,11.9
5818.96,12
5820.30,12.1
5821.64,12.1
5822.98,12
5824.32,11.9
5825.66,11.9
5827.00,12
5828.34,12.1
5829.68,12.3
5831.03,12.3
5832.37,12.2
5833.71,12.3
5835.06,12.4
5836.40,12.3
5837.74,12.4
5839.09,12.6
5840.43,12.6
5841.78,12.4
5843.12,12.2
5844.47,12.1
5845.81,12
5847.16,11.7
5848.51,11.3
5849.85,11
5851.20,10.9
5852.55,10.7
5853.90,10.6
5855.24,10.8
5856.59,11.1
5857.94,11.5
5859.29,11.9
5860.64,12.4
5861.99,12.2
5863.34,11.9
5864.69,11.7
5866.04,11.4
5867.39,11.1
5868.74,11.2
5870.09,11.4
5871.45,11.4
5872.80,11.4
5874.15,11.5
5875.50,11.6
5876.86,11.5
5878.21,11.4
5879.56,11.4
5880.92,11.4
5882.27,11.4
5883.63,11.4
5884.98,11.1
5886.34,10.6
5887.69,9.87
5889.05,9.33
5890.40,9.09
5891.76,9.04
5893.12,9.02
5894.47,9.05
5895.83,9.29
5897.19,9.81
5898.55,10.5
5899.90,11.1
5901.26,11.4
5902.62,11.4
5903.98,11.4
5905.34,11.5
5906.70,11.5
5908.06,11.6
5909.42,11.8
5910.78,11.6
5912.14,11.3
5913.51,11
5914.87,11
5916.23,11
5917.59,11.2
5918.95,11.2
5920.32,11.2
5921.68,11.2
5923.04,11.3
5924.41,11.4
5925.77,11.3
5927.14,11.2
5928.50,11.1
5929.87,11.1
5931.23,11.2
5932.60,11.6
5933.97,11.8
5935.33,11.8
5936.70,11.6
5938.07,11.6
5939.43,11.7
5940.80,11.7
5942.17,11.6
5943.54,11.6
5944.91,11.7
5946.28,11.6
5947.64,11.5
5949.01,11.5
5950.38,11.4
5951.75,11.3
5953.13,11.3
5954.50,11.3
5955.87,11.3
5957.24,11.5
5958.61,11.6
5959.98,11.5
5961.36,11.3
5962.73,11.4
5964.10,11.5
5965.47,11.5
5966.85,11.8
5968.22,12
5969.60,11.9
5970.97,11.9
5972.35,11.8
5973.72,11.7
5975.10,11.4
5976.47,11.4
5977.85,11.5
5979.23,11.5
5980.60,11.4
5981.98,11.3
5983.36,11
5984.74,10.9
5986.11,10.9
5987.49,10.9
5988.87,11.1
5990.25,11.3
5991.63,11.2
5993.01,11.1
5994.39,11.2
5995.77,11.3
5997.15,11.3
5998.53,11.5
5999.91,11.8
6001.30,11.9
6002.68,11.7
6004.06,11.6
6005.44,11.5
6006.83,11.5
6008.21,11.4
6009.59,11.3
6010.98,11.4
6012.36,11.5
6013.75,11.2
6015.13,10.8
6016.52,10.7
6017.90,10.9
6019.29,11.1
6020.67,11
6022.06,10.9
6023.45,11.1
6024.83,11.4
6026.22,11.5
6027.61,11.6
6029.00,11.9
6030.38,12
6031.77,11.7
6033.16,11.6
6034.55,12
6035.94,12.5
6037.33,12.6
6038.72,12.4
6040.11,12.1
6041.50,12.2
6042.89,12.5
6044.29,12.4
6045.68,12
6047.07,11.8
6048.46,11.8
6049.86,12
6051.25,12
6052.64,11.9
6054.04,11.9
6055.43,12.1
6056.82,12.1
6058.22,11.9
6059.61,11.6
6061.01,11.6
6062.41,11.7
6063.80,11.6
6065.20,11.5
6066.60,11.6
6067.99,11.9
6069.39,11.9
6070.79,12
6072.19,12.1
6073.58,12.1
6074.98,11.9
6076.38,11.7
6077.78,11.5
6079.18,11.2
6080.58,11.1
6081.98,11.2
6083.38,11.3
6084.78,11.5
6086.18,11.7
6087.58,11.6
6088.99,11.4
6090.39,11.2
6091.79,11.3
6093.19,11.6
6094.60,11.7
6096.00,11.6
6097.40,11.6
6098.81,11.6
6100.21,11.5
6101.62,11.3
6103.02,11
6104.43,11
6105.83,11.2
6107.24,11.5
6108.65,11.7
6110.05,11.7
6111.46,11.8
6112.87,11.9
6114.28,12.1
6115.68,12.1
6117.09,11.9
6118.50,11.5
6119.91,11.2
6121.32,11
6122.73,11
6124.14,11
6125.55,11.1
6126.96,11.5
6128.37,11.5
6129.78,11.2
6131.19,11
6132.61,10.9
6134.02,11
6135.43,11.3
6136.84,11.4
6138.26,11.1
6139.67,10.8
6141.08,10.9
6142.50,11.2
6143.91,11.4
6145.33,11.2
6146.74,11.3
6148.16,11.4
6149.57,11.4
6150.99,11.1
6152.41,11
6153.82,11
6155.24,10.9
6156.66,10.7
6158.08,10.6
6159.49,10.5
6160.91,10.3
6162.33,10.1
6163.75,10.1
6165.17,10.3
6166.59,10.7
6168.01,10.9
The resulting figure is 0.04 mag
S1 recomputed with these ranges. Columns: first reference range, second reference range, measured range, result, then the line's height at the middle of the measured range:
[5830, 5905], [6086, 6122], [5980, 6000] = 0.019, 11.4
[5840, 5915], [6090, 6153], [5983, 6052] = -0.027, 11.3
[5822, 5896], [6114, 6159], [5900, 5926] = 0.003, 11.4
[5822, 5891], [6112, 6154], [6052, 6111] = -0.025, 11.3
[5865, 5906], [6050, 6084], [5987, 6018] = 0.007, 11.4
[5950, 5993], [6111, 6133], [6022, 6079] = -0.043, 11.4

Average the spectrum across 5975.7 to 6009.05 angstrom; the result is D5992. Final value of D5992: 11.3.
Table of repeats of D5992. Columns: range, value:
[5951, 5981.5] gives 11.5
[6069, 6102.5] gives 11.6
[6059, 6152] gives 11.4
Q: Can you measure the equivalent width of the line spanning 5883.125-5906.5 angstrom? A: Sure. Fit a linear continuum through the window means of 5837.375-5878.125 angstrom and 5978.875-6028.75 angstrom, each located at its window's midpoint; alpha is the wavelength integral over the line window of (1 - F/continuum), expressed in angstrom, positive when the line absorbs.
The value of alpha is 2.5 angstrom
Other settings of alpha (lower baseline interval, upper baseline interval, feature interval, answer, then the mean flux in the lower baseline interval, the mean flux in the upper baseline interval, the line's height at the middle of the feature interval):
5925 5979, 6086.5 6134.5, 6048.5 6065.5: -0.6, 11.5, 11.4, 11.5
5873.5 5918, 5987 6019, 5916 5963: -1.7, 10.8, 11.3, 11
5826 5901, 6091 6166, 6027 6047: -1.5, 11.3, 11.2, 11.2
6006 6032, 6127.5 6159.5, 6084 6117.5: -1.2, 11.3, 11.1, 11.2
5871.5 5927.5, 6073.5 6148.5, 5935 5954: -0.9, 10.9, 11.4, 11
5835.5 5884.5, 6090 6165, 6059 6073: -0.6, 11.6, 11.2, 11.3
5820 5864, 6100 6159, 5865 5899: 3.3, 11.9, 11.3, 11.8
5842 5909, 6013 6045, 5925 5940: -0.2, 11.1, 11.7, 11.3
